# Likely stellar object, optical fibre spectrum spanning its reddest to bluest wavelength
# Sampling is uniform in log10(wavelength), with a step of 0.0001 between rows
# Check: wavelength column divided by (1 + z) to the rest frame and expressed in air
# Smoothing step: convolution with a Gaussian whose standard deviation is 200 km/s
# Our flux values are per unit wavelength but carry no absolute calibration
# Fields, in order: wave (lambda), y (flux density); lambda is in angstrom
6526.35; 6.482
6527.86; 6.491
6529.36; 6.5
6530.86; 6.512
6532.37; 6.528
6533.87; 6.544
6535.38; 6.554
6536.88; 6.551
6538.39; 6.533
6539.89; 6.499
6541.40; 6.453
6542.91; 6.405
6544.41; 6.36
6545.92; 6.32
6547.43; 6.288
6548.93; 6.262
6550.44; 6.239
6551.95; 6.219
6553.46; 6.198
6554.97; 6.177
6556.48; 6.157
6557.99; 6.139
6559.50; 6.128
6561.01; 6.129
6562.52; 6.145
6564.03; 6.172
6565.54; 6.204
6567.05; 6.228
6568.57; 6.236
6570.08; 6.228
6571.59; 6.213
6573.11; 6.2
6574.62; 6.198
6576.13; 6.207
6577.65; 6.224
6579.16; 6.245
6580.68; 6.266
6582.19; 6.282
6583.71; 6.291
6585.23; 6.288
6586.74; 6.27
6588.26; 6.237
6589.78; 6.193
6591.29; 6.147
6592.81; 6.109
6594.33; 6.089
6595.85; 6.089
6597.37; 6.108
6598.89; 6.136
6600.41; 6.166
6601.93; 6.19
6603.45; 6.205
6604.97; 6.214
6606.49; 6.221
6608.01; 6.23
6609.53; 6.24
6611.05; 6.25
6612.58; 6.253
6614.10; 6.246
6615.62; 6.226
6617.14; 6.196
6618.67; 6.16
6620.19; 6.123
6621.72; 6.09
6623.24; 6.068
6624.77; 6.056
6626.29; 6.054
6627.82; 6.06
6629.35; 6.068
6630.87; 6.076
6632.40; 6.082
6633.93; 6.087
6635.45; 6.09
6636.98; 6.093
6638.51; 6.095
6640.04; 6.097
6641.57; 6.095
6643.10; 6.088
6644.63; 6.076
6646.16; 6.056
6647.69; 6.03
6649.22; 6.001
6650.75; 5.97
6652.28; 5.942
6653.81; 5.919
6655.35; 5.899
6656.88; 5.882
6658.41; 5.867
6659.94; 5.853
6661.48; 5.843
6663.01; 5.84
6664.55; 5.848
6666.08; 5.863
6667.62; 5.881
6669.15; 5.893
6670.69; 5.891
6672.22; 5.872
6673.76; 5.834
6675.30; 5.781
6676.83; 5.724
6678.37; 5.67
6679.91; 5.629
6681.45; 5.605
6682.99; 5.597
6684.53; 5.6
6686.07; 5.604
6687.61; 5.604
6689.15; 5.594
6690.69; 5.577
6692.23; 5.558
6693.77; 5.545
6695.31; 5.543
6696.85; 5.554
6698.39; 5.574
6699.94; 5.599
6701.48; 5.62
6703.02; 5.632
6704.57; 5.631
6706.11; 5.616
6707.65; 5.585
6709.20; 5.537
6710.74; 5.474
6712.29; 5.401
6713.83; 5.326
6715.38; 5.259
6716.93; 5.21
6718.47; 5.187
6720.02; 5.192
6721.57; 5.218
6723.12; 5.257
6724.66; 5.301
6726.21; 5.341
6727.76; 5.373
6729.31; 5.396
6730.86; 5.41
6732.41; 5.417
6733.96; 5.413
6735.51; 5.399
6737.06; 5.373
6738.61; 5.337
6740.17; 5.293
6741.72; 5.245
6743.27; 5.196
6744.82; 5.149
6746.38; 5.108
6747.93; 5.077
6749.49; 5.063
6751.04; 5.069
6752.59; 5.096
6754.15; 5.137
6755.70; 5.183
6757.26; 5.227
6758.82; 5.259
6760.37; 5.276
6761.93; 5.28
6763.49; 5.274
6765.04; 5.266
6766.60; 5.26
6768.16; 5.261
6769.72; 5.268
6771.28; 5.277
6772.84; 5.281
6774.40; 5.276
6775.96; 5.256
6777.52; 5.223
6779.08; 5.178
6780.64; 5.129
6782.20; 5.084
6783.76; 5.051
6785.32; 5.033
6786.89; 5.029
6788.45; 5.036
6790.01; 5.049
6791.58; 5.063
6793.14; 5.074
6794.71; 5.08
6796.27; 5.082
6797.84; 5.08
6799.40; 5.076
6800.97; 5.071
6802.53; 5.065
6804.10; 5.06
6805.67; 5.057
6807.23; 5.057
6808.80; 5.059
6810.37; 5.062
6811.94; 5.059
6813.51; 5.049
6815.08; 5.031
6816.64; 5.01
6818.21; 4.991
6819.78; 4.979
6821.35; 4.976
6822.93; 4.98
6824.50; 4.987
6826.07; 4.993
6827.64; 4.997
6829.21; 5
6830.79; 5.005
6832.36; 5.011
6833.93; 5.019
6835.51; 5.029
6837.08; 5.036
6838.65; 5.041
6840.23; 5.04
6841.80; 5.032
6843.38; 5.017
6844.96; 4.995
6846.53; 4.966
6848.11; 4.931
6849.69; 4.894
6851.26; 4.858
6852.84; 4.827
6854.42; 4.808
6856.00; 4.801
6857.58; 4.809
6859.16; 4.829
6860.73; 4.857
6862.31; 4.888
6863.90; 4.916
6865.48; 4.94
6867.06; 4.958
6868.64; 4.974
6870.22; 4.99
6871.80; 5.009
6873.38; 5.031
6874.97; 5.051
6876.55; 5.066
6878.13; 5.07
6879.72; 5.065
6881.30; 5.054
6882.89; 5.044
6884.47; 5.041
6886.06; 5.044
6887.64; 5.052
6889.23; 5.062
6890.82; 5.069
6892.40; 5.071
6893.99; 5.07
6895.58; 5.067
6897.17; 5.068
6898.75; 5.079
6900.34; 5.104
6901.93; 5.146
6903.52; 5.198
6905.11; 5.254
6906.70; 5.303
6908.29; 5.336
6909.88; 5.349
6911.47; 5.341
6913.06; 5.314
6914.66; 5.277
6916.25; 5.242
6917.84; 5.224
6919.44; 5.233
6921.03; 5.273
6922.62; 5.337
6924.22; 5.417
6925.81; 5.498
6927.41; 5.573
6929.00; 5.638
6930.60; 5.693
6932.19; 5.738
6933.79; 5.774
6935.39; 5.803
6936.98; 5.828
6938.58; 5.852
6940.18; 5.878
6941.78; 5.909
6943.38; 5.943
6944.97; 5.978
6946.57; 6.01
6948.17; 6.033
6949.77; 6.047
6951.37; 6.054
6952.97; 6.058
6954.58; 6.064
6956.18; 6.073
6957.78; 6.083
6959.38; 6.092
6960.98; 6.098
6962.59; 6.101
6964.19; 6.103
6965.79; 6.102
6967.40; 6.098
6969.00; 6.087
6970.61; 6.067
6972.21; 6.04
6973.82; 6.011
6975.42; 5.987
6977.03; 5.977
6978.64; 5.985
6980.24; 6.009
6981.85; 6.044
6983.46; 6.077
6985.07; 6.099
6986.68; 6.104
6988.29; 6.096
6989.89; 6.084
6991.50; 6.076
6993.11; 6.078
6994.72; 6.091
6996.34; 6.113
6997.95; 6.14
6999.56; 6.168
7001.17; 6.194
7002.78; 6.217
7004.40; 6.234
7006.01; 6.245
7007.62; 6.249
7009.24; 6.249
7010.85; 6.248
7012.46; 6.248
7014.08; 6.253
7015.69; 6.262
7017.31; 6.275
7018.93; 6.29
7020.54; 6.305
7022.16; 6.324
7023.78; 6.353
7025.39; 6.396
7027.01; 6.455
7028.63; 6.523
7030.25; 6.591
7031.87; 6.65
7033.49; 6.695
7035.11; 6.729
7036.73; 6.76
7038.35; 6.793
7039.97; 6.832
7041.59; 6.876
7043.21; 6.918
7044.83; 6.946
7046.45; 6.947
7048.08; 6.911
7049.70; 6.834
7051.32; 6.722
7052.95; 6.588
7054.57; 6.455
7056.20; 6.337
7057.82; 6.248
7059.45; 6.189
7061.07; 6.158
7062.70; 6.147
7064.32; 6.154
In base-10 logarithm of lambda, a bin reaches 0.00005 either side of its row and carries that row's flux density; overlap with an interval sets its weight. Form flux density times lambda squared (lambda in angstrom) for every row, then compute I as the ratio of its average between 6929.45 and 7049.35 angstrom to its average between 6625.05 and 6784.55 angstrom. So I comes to 1.2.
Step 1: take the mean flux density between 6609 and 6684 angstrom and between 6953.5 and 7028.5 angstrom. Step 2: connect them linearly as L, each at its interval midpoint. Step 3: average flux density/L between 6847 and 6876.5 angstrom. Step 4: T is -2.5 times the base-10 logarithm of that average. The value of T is 0.23 mag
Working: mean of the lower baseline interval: 5.98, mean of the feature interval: 4.91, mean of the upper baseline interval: 6.15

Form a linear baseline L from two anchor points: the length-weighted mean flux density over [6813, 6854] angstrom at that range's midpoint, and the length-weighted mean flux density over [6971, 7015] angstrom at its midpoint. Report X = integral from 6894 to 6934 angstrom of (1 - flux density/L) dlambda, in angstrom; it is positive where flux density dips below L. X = 1.7 angstrom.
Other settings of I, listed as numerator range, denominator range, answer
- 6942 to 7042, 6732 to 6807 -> 1.28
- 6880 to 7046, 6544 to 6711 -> 1.09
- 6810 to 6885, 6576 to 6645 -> 0.87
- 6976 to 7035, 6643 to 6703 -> 1.19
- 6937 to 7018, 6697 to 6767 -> 1.23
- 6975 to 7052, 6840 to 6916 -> 1.31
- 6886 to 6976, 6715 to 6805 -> 1.14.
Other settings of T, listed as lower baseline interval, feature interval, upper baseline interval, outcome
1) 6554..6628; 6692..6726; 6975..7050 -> 0.15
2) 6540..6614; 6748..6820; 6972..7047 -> 0.22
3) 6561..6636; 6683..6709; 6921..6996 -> 0.10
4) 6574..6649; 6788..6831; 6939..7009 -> 0.21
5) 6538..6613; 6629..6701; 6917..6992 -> 0.06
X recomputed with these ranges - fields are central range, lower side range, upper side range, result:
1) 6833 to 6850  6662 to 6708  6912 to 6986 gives 2.3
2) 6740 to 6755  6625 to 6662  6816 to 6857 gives 0.9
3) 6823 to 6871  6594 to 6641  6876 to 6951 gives 5.3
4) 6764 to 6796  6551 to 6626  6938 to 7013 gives 5.1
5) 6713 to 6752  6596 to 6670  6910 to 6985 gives 4.7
